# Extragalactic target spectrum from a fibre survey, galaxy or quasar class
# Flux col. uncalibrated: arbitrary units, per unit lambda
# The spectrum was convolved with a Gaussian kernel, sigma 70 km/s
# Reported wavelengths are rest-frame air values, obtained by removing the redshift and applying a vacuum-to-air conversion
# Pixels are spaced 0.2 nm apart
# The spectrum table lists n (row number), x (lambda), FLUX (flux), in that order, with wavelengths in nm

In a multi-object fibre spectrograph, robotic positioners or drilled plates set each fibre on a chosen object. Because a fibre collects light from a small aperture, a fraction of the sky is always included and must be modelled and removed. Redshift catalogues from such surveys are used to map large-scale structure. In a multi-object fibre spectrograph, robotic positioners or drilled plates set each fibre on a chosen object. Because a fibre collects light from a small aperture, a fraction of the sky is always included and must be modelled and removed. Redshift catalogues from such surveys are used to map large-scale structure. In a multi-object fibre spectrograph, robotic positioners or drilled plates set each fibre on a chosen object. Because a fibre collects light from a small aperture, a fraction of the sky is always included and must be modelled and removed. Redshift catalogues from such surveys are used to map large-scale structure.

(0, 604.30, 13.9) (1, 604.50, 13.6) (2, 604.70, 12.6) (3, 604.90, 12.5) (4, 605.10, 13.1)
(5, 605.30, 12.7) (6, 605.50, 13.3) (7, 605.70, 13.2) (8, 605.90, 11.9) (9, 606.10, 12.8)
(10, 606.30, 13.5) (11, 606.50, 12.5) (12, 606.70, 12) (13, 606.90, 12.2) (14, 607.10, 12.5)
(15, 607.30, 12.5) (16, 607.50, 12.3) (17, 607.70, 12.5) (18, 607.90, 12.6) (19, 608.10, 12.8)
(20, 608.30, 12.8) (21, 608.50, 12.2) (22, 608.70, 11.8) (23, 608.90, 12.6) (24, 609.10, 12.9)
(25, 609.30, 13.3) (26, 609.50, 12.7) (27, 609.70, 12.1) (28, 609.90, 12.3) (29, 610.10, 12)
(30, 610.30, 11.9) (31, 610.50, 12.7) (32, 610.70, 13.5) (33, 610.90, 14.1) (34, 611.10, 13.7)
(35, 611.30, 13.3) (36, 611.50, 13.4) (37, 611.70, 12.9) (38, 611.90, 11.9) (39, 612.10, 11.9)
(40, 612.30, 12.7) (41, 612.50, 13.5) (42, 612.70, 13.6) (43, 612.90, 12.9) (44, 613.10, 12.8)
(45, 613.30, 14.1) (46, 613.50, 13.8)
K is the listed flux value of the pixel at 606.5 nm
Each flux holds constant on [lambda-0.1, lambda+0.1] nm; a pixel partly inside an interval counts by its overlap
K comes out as 12.5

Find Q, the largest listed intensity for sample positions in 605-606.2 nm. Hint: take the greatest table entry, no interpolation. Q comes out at 13.3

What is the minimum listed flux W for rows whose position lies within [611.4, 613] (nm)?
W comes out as 11.9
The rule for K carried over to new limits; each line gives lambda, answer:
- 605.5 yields 13.3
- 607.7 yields 12.5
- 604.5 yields 13.6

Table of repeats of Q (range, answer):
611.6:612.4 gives 12.9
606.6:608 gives 12.6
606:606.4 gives 13.5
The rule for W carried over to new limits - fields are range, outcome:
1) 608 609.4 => 11.8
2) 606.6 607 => 12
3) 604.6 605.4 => 12.5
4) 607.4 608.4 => 12.3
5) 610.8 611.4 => 13.3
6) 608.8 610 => 12.1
